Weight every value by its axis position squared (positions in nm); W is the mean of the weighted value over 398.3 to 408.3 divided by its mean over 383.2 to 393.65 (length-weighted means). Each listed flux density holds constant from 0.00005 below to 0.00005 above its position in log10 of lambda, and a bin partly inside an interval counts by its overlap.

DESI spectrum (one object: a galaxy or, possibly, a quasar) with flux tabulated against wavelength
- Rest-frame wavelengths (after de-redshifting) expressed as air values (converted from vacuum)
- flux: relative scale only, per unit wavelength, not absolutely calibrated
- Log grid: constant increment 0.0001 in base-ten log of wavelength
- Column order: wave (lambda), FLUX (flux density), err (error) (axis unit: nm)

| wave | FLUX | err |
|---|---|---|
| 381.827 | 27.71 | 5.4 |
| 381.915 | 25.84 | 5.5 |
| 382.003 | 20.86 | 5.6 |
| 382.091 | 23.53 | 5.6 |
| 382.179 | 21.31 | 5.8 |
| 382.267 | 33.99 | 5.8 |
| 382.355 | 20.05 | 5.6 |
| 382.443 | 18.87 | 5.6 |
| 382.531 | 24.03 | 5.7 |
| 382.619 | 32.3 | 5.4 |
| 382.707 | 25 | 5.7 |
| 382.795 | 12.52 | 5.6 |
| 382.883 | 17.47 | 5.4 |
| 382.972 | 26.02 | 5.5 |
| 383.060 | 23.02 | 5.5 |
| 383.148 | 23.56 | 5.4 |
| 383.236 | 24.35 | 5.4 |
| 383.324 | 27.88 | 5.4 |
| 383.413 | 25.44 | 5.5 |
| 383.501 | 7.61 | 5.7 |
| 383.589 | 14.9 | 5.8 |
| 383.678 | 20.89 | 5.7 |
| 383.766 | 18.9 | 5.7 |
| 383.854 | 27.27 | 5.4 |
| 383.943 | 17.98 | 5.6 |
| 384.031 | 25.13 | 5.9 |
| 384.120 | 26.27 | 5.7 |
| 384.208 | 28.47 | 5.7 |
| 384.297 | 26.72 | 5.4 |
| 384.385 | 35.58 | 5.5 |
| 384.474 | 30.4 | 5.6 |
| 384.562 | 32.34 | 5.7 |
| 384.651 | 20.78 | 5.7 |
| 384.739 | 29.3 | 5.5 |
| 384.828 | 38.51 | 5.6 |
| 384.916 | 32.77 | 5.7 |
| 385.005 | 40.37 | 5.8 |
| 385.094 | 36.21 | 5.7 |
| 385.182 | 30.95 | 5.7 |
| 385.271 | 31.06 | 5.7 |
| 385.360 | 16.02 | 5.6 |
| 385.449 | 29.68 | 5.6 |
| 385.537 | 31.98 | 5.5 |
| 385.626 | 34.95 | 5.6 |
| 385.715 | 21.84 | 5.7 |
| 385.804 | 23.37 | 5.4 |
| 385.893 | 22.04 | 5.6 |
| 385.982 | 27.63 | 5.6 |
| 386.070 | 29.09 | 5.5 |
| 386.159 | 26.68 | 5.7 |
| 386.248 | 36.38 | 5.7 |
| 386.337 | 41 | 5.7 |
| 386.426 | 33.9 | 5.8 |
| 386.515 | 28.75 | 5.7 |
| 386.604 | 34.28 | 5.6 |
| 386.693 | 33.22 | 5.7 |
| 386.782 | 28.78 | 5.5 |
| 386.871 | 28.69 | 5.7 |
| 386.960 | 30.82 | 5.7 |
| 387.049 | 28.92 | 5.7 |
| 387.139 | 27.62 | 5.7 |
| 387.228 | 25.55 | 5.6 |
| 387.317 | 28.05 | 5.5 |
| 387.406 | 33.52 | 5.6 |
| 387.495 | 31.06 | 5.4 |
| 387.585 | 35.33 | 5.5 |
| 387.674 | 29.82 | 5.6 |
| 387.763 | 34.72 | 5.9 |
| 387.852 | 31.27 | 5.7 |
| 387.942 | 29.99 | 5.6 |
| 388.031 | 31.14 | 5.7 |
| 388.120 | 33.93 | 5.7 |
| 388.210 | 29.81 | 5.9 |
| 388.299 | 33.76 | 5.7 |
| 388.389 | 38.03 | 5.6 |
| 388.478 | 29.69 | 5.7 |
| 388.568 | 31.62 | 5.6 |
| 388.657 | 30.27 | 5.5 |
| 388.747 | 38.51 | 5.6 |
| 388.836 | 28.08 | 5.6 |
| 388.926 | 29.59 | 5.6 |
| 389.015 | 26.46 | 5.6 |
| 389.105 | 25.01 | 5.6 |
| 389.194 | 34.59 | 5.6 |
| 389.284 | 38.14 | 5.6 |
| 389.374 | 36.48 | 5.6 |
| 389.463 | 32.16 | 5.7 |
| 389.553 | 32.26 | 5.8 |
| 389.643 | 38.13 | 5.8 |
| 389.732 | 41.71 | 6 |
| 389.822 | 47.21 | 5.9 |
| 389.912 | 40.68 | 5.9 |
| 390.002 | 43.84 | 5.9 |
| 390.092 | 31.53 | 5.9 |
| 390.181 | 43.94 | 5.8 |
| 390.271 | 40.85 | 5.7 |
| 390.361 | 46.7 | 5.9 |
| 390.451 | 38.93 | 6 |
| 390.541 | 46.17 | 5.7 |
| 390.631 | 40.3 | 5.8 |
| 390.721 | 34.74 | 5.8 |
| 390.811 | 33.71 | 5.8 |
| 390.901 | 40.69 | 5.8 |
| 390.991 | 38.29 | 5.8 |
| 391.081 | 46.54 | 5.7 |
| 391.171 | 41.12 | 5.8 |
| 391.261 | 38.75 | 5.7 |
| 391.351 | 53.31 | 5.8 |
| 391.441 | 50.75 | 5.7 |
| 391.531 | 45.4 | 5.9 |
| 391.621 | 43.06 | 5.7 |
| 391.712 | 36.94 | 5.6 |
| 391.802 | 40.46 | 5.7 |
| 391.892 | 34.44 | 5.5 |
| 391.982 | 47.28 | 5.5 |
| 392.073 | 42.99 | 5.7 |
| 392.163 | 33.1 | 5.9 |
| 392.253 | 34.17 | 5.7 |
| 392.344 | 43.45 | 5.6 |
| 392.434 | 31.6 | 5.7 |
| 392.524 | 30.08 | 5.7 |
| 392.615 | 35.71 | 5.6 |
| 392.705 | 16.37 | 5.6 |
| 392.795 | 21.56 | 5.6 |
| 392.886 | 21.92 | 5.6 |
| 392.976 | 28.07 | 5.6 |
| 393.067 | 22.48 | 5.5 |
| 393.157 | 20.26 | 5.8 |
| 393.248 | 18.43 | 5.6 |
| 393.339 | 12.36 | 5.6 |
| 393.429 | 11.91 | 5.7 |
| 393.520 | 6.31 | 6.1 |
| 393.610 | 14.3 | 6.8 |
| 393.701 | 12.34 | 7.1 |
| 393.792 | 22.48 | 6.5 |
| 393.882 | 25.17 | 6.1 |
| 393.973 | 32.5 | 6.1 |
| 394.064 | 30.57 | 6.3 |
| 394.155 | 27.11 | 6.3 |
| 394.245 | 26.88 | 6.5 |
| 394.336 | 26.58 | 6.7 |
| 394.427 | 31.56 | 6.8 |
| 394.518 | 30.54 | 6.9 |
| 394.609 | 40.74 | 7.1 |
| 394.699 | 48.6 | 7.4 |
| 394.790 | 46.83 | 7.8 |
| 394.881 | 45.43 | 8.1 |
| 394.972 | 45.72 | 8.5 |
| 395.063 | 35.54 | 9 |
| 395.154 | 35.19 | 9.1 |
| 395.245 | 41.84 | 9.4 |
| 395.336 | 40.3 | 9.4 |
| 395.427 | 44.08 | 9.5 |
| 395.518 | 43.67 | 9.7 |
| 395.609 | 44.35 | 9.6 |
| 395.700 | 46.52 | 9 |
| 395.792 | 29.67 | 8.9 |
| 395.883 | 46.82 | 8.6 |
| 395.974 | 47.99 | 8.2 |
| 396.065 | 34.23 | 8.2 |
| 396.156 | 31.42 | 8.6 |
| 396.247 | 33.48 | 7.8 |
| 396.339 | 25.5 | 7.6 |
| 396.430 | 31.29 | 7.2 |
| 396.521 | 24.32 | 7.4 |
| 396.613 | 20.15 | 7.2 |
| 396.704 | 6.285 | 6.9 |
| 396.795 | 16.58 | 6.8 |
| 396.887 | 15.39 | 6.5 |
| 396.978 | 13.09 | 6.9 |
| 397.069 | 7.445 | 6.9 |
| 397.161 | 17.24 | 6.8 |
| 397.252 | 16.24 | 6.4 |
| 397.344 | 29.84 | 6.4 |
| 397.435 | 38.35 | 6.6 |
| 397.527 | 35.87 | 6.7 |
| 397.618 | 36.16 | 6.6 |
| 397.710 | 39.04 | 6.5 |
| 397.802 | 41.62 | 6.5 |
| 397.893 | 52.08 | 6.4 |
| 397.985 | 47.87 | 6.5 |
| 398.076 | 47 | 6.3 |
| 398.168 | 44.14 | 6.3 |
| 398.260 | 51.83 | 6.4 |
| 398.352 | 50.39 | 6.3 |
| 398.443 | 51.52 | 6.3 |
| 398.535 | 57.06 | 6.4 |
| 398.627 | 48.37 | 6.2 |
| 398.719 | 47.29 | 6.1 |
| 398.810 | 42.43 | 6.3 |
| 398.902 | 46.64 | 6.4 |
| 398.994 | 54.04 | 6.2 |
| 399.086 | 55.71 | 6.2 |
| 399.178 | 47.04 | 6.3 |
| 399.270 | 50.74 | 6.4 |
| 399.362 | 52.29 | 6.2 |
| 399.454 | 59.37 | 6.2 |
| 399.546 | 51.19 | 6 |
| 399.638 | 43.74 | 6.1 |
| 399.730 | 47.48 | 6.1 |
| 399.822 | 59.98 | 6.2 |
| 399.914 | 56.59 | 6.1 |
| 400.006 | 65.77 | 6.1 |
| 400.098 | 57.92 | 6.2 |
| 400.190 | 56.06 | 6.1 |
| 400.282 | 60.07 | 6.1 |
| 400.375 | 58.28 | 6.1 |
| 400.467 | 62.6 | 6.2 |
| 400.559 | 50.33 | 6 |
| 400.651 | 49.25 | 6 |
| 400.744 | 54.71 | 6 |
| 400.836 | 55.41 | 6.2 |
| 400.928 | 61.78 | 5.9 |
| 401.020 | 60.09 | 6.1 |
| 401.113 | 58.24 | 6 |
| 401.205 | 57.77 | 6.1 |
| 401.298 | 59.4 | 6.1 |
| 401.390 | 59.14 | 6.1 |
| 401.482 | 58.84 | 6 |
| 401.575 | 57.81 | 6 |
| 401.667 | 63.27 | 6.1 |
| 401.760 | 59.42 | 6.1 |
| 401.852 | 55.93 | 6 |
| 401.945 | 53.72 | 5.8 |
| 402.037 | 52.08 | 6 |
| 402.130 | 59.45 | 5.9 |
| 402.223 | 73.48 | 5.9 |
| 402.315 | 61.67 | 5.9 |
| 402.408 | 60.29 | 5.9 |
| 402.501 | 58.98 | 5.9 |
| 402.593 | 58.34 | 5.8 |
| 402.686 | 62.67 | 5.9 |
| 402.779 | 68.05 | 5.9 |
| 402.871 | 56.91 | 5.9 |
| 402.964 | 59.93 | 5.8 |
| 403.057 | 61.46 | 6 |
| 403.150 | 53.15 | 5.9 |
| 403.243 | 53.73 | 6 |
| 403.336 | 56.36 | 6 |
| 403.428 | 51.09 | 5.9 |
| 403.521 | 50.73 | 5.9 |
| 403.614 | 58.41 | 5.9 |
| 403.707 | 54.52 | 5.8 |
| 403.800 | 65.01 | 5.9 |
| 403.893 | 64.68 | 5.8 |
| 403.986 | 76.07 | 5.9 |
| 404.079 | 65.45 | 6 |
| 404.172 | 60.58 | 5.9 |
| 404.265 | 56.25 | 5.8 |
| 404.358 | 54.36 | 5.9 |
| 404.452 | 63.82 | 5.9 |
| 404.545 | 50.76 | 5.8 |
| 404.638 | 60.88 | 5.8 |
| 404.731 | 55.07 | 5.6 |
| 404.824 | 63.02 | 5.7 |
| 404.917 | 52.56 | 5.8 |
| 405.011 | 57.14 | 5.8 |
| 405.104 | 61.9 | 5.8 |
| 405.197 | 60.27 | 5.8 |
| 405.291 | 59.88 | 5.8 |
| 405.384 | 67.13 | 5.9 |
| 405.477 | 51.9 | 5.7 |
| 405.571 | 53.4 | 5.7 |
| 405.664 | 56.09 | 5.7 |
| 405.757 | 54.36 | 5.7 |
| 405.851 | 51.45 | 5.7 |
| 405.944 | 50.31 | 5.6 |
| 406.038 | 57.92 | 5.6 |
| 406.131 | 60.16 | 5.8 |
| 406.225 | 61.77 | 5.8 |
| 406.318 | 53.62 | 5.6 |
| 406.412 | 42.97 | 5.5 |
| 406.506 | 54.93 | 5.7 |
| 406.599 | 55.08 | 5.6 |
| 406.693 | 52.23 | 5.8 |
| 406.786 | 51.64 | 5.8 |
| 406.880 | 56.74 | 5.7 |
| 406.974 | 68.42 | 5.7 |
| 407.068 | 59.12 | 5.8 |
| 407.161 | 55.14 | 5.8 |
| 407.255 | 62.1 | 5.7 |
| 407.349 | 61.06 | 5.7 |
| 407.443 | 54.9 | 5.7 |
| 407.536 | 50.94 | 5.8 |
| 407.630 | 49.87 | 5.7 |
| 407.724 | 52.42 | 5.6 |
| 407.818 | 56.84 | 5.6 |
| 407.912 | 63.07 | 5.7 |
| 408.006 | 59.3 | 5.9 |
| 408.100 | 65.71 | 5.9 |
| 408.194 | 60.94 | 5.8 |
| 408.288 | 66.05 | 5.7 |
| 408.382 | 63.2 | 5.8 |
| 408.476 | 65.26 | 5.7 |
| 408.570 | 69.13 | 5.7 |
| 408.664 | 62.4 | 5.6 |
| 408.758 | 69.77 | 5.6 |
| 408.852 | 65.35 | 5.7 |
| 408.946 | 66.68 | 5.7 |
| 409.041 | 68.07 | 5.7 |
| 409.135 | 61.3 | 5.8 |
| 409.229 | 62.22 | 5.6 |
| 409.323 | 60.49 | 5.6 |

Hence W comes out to 1.9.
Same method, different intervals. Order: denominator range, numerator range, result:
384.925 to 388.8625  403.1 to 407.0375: 2.03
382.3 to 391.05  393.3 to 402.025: 1.44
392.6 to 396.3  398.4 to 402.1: 1.82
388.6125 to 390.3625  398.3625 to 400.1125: 1.52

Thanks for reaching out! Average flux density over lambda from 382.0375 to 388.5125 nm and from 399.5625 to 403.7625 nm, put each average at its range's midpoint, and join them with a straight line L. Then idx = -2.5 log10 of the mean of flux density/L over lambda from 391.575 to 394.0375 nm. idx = 0.44 mag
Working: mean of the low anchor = 28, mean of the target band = 27.4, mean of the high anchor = 57.6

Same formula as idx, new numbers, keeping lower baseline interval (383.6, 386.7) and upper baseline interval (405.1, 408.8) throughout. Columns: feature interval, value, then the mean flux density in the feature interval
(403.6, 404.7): -0.12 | 60.9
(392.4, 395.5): 0.38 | 29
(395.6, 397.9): 0.45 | 29.4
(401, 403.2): -0.15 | 59.6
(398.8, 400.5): -0.12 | 54.3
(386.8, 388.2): 0.05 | 30.6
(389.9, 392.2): -0.13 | 41.4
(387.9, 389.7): 0.05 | 32.5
